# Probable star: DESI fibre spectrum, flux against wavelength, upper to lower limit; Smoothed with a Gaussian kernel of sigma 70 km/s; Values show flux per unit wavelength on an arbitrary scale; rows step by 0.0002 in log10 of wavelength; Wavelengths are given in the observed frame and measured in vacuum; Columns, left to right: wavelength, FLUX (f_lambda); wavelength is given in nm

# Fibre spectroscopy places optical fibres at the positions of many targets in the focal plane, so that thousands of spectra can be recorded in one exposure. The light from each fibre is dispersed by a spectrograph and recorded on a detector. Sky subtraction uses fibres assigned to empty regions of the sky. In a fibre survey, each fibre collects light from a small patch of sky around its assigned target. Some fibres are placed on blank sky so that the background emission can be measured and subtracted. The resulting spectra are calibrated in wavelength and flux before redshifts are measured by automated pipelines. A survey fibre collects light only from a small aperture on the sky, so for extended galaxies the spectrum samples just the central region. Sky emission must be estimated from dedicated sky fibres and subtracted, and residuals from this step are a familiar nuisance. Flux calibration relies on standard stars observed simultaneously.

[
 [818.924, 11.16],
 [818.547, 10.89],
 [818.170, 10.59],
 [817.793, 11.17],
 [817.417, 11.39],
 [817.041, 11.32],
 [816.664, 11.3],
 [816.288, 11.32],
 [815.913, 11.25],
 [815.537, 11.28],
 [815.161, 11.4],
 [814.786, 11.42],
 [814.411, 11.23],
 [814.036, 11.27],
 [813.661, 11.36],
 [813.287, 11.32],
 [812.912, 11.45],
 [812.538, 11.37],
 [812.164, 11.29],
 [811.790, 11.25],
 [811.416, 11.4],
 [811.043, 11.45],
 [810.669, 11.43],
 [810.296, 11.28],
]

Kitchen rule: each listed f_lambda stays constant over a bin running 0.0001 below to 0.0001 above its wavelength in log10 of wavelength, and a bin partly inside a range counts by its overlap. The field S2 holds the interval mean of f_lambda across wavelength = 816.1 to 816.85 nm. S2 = 11.3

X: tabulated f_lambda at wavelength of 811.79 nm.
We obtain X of 11.25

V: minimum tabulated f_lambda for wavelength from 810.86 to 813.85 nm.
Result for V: 11.25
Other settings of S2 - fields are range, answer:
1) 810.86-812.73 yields 11.4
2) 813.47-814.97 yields 11.3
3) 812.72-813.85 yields 11.4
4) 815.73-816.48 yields 11.3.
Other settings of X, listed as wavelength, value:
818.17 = 10.59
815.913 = 11.25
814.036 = 11.27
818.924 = 11.16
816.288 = 11.32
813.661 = 11.36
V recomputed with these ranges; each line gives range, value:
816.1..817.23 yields 11.3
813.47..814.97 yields 11.23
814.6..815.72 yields 11.28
